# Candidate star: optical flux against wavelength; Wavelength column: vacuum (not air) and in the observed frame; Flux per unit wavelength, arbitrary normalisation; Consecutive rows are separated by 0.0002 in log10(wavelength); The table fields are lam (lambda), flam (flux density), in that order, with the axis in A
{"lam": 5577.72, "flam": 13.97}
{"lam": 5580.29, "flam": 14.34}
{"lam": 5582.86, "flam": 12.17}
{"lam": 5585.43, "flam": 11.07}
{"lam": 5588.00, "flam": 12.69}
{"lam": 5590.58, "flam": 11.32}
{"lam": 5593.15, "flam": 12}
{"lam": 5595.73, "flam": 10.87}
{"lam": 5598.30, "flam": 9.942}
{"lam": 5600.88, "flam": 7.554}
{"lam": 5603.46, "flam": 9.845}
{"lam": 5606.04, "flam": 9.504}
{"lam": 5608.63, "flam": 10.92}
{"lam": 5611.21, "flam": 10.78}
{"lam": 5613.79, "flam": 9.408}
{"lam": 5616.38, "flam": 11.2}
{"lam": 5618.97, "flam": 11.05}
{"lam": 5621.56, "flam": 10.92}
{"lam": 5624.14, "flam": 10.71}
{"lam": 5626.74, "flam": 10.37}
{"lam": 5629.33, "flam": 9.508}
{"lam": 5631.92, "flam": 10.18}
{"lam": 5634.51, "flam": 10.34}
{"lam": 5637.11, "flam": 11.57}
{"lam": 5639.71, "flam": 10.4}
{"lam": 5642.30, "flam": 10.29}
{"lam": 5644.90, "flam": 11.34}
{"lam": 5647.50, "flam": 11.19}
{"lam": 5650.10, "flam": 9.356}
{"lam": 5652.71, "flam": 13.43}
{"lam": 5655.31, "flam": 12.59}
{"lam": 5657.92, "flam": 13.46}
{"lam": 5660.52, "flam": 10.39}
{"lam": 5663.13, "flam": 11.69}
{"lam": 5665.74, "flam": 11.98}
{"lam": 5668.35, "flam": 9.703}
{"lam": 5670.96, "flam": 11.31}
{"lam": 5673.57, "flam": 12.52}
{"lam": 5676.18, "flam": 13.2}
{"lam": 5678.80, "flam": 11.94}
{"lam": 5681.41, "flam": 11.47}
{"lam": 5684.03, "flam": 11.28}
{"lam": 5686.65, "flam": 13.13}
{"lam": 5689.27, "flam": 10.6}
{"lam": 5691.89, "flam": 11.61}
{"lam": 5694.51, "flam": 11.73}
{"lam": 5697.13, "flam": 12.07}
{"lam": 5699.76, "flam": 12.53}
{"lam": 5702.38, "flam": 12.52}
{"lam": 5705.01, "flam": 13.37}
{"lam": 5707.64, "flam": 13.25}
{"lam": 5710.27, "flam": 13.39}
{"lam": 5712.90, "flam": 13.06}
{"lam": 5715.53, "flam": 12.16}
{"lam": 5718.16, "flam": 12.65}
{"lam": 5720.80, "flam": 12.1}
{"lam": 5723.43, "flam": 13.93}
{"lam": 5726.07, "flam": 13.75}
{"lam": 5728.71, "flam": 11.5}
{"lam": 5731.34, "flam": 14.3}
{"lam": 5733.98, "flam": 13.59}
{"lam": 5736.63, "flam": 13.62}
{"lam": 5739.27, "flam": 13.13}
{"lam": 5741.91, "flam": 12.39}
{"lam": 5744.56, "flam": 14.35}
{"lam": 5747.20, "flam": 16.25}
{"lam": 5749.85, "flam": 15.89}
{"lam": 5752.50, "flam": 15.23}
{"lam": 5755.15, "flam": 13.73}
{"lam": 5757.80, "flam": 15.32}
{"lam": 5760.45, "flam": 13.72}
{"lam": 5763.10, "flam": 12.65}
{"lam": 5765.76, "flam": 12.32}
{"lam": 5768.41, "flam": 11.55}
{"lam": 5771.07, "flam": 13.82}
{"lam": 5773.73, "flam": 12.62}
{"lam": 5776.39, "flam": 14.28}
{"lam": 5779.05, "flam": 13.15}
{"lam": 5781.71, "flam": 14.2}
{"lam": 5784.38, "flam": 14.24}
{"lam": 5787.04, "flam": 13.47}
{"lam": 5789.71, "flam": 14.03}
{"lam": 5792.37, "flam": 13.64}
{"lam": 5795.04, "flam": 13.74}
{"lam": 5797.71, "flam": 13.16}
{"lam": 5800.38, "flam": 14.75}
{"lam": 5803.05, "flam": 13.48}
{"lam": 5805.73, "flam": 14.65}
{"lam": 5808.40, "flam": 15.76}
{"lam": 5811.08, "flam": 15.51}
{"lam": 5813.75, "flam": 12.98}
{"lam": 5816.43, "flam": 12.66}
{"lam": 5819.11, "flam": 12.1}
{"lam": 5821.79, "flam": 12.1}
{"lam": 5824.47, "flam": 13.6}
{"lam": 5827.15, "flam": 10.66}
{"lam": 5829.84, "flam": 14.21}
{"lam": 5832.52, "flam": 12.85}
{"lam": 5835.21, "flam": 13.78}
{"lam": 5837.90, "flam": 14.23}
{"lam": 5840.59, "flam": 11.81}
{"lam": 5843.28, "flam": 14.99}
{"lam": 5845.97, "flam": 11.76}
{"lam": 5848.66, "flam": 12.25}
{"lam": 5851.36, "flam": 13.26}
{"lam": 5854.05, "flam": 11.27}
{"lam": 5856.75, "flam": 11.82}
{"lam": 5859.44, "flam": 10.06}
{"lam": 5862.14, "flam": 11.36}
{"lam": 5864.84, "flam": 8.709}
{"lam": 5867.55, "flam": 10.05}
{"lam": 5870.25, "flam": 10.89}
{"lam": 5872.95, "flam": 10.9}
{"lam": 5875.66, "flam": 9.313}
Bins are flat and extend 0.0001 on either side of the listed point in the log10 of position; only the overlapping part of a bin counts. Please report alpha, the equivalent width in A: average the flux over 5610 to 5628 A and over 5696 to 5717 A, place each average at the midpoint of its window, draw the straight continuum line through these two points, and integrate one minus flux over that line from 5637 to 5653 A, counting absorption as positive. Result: 0.5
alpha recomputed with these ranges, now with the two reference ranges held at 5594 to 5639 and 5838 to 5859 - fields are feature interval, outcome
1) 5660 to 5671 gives -0.28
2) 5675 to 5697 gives -1.88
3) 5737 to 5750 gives -3.09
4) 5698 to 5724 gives -3.90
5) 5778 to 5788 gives -1.64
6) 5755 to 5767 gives -1.96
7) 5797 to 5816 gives -3.50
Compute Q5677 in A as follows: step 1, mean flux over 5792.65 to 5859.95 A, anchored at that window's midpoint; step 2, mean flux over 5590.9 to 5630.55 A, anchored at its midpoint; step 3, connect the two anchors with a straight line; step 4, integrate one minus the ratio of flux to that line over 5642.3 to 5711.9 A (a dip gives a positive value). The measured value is -4.6 A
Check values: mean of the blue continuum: 10.3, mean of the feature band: 11.9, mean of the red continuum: 13.1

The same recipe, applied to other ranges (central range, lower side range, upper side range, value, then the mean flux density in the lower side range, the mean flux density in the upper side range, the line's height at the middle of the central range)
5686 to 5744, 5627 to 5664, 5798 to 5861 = -4.5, 11.1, 13.1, 11.8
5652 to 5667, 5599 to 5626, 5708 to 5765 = -0.9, 10.2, 13.6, 11.5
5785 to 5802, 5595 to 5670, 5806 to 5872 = -2.4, 10.7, 12.5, 12.1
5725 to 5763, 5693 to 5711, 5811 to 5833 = -3.9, 12.7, 12.8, 12.7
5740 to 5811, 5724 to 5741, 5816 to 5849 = -4.5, 13.3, 12.9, 13.1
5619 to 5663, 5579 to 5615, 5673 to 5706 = 1.8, 10.9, 12.1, 11.5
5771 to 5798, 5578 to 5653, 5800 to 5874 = -3.4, 10.8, 12.6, 12.2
